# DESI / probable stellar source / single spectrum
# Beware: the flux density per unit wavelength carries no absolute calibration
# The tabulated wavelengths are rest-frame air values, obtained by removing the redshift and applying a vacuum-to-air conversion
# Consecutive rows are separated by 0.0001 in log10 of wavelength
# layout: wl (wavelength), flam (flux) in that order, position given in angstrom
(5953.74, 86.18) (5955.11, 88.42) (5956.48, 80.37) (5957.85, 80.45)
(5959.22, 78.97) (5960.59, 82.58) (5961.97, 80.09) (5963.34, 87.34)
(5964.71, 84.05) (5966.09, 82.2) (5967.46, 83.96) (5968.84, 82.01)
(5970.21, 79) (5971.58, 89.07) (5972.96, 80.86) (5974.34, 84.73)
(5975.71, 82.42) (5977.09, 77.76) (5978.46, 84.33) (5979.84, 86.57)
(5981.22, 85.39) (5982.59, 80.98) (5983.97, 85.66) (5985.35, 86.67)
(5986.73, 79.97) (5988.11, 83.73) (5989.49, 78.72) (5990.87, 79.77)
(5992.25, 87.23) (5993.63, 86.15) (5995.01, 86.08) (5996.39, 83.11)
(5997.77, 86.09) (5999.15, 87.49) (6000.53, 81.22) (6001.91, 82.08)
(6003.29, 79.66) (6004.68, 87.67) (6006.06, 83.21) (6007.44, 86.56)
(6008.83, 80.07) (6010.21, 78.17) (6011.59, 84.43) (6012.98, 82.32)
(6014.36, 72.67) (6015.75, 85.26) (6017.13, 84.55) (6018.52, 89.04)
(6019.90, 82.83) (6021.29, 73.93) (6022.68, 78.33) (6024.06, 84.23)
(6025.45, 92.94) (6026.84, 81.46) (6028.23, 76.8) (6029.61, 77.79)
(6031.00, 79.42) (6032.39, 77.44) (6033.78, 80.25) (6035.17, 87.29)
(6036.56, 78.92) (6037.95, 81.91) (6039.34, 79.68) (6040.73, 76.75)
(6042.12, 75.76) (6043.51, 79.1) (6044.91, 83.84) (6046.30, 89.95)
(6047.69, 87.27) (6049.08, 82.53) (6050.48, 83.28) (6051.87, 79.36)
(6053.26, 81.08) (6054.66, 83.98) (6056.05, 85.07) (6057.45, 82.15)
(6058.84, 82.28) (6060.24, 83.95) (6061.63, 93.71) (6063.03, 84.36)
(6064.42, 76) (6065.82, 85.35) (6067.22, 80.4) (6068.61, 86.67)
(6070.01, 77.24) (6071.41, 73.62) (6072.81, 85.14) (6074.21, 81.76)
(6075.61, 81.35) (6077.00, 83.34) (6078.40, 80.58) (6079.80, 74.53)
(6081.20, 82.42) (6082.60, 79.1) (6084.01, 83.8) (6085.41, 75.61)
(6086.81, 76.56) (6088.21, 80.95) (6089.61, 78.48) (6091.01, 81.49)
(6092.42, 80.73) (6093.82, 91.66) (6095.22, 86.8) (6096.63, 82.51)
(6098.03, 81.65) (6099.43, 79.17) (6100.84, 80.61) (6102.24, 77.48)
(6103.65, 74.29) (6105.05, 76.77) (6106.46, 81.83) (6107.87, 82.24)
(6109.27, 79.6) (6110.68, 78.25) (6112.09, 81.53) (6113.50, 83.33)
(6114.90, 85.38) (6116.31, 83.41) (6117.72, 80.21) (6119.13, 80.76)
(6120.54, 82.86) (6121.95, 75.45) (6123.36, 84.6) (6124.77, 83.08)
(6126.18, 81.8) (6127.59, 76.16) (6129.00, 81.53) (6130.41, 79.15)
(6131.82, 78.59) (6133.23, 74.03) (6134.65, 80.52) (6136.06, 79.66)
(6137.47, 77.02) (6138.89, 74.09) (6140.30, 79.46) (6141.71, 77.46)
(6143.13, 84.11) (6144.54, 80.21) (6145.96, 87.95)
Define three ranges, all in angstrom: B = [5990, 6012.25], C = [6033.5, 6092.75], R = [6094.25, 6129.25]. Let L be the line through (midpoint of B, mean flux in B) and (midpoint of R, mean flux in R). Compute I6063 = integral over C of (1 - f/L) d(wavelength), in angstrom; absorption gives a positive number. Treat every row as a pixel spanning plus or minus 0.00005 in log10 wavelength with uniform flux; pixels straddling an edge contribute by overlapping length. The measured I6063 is 0.4 angstrom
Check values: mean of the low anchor 83.7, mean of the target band 81.6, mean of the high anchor 80.9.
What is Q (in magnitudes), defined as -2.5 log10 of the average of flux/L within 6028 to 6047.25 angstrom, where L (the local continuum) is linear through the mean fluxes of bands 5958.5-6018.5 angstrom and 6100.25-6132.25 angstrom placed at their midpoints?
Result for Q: 0.020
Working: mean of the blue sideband 83.1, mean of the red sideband 80.4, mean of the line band 80.5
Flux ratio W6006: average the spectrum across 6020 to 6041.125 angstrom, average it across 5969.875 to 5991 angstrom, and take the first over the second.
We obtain 1.0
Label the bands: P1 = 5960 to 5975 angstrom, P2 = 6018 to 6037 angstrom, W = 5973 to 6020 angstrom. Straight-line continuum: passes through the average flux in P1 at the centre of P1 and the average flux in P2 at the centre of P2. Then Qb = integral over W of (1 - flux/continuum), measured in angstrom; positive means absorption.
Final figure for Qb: -0.5 angstrom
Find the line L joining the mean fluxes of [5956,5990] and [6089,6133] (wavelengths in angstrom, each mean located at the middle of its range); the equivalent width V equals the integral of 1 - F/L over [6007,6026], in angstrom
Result 0.0 angstrom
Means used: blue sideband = 82.7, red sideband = 80.9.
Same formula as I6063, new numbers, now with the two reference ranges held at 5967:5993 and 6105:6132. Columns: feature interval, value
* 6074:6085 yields 0.12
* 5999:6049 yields 0.31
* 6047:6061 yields -0.20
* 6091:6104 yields -0.09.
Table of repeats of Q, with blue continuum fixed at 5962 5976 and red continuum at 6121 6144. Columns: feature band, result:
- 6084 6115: -0.01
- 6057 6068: -0.03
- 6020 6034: 0.02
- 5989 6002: -0.02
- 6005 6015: 0.01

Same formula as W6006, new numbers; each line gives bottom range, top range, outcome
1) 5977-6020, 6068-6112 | 0.97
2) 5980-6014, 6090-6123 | 0.97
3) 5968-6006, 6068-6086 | 0.96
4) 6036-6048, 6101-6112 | 0.97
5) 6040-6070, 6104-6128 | 0.98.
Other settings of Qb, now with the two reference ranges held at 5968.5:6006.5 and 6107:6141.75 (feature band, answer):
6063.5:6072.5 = 0.14 angstrom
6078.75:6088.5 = 0.26 angstrom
